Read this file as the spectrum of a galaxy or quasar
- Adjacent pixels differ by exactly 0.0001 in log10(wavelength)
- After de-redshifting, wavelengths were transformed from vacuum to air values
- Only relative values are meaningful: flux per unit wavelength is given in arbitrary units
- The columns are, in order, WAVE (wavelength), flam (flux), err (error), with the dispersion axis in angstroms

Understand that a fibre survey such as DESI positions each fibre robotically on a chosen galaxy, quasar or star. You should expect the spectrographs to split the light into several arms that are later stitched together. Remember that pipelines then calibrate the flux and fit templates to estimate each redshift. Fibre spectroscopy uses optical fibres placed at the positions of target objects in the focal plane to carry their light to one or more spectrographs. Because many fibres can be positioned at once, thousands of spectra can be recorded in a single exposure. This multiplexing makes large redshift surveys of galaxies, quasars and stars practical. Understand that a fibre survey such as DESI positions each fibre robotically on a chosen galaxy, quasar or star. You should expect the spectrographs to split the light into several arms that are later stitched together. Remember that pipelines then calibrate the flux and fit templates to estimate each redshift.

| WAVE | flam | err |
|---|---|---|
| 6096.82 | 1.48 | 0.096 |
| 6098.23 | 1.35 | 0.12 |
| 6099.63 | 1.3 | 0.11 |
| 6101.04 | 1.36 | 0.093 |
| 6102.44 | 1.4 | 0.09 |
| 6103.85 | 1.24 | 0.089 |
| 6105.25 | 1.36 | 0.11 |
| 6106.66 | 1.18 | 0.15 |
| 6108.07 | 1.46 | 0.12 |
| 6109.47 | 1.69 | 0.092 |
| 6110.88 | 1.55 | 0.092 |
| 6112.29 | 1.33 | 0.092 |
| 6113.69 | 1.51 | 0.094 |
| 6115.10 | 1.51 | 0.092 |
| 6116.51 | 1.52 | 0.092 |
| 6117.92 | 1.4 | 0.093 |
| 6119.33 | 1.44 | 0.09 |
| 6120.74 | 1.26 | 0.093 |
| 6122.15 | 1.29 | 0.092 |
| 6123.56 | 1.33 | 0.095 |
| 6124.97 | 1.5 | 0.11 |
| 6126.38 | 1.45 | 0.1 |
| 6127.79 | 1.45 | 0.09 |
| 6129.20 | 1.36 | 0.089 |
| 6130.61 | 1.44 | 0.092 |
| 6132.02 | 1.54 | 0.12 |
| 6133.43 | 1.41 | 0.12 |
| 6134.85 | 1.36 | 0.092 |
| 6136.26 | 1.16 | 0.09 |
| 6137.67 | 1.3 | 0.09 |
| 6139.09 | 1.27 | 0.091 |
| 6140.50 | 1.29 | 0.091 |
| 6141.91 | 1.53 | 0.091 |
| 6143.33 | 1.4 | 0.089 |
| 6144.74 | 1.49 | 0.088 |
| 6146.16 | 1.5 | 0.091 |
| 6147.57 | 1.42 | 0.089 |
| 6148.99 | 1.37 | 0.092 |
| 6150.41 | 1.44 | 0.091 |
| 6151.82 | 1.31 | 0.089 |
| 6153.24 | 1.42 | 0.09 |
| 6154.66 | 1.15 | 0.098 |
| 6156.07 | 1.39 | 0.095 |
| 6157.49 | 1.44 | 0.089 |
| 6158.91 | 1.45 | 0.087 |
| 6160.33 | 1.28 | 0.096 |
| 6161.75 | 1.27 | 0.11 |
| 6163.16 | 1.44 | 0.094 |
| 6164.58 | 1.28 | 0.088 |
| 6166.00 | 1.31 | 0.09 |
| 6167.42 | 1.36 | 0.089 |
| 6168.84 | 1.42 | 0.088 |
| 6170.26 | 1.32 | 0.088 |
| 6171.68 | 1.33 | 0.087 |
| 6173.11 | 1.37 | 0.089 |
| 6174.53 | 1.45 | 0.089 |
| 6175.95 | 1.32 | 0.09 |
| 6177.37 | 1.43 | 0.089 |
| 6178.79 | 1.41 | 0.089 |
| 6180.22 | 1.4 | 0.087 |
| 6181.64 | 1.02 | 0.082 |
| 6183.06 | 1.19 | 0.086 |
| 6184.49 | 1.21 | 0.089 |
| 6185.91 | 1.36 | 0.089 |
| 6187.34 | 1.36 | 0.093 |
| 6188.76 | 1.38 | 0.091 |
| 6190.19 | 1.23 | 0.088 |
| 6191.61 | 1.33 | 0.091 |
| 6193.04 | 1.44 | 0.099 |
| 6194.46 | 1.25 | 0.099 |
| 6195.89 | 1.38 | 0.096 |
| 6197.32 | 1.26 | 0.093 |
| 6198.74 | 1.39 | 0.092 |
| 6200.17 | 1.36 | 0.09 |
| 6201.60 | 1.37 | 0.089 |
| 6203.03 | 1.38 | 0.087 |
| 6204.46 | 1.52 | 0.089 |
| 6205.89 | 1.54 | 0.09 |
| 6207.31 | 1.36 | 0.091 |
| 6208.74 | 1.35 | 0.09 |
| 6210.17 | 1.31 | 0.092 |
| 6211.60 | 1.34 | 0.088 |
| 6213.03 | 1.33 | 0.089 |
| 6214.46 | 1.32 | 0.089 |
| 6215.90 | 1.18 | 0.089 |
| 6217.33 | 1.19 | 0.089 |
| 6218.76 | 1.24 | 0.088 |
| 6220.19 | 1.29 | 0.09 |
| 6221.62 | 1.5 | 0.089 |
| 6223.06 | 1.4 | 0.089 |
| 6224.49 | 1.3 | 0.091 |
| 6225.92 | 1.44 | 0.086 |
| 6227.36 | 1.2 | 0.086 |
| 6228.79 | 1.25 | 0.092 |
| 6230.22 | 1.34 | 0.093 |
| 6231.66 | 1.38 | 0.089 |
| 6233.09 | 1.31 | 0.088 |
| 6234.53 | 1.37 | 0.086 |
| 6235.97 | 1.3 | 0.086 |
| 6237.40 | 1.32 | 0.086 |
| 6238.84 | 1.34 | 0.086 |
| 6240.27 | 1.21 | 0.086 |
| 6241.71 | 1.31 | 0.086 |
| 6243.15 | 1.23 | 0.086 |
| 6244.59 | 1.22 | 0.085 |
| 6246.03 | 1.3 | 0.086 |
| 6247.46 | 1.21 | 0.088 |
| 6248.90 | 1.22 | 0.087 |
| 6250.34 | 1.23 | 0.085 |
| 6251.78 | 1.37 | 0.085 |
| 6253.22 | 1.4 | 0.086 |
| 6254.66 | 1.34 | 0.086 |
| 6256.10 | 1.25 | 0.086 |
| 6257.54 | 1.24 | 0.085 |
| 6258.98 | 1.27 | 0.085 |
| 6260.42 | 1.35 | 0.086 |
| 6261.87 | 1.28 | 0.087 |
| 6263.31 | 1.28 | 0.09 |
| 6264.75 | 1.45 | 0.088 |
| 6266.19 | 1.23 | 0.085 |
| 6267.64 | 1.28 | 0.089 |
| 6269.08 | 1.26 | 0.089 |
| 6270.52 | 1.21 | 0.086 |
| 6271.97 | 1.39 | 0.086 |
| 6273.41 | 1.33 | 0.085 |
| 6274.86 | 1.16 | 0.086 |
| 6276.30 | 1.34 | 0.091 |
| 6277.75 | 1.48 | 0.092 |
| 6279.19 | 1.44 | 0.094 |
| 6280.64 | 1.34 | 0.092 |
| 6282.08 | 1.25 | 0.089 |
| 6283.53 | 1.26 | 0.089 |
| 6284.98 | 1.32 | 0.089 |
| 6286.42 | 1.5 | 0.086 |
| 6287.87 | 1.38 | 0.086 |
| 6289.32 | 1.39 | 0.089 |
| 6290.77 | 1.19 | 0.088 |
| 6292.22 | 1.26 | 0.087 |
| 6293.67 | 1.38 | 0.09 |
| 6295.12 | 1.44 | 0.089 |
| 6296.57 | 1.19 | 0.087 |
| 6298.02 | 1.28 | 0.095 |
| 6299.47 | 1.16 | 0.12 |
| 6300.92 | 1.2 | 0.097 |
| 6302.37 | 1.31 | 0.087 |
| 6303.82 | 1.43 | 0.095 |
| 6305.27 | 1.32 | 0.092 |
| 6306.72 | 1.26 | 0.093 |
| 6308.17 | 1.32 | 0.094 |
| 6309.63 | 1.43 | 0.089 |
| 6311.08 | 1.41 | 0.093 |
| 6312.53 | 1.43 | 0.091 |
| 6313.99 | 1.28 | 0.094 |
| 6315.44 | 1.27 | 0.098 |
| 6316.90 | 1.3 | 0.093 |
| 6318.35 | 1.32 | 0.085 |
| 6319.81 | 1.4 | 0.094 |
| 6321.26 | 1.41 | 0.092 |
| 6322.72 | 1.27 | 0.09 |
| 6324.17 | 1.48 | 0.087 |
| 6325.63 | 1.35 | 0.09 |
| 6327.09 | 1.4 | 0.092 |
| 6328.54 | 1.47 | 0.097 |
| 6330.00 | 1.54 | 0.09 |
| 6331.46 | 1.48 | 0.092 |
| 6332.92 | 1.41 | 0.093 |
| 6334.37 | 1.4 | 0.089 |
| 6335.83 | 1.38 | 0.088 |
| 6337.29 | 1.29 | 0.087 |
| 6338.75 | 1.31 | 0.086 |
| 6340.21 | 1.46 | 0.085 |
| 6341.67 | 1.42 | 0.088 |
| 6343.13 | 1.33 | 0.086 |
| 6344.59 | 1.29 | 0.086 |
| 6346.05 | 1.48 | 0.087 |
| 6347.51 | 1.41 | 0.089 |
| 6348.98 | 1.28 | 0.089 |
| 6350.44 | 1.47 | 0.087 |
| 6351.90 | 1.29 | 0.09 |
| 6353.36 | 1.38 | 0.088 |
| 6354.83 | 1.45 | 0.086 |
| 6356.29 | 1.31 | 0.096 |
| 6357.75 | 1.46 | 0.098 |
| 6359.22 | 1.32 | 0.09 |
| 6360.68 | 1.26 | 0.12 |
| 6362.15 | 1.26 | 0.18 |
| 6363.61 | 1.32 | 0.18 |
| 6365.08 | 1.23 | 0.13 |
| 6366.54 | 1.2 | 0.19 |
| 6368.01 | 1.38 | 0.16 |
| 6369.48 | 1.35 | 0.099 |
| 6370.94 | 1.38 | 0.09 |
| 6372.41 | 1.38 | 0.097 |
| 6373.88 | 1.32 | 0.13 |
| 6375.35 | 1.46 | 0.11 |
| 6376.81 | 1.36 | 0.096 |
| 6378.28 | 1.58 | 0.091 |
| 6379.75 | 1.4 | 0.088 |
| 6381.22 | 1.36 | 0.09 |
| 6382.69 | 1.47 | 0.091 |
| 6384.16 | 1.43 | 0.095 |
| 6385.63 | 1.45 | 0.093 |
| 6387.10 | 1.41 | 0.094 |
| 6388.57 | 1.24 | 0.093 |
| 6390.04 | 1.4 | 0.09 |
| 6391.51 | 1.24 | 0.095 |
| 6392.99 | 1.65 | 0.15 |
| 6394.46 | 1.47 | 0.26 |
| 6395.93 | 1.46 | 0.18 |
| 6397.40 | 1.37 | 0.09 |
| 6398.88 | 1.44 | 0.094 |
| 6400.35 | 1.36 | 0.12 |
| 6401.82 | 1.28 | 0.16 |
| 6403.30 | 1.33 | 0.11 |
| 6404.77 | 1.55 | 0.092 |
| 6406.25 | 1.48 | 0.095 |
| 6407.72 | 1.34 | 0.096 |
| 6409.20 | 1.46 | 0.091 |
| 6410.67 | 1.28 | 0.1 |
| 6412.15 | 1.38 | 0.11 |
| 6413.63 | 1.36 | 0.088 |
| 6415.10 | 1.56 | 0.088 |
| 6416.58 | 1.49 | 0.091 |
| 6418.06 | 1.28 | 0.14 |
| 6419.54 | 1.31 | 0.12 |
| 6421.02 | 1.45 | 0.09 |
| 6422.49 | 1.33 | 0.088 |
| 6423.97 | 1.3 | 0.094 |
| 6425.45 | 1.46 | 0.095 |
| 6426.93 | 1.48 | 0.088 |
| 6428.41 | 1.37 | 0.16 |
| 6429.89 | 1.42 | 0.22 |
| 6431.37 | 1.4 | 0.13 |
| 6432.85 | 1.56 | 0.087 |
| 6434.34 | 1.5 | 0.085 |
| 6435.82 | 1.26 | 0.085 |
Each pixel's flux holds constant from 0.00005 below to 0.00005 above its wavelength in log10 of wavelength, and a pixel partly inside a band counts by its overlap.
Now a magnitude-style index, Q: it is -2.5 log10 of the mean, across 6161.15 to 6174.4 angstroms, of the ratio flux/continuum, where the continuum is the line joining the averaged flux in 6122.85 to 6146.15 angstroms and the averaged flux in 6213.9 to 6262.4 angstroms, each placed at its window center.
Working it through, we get 0.01 mag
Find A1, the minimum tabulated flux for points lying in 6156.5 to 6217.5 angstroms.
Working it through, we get 1.02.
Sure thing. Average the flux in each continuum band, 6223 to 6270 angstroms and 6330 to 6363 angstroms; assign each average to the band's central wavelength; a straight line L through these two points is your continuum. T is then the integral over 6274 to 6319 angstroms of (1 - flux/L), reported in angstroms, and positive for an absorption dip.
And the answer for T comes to 0.4 angstroms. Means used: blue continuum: 1.3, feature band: 1.32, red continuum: 1.37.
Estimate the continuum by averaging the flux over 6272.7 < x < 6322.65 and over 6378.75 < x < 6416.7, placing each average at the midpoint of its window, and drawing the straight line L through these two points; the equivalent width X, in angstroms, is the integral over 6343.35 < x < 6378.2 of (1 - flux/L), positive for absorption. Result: 0.7 angstroms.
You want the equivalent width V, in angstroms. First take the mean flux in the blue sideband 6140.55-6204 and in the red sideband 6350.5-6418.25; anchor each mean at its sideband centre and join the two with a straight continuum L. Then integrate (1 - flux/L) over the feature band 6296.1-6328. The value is 1.0 angstroms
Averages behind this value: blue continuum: 1.35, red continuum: 1.39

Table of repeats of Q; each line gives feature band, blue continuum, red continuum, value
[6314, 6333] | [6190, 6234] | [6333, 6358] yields -0.013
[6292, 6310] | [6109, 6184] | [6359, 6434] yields 0.066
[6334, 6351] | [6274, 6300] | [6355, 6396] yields -0.015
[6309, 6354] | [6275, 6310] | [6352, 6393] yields -0.030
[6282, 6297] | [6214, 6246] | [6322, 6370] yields 0.005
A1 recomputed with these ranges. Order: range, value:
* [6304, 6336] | 1.26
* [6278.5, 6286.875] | 1.25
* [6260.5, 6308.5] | 1.16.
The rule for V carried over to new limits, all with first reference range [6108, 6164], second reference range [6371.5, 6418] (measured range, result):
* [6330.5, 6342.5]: 0.1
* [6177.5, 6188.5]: 0.9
